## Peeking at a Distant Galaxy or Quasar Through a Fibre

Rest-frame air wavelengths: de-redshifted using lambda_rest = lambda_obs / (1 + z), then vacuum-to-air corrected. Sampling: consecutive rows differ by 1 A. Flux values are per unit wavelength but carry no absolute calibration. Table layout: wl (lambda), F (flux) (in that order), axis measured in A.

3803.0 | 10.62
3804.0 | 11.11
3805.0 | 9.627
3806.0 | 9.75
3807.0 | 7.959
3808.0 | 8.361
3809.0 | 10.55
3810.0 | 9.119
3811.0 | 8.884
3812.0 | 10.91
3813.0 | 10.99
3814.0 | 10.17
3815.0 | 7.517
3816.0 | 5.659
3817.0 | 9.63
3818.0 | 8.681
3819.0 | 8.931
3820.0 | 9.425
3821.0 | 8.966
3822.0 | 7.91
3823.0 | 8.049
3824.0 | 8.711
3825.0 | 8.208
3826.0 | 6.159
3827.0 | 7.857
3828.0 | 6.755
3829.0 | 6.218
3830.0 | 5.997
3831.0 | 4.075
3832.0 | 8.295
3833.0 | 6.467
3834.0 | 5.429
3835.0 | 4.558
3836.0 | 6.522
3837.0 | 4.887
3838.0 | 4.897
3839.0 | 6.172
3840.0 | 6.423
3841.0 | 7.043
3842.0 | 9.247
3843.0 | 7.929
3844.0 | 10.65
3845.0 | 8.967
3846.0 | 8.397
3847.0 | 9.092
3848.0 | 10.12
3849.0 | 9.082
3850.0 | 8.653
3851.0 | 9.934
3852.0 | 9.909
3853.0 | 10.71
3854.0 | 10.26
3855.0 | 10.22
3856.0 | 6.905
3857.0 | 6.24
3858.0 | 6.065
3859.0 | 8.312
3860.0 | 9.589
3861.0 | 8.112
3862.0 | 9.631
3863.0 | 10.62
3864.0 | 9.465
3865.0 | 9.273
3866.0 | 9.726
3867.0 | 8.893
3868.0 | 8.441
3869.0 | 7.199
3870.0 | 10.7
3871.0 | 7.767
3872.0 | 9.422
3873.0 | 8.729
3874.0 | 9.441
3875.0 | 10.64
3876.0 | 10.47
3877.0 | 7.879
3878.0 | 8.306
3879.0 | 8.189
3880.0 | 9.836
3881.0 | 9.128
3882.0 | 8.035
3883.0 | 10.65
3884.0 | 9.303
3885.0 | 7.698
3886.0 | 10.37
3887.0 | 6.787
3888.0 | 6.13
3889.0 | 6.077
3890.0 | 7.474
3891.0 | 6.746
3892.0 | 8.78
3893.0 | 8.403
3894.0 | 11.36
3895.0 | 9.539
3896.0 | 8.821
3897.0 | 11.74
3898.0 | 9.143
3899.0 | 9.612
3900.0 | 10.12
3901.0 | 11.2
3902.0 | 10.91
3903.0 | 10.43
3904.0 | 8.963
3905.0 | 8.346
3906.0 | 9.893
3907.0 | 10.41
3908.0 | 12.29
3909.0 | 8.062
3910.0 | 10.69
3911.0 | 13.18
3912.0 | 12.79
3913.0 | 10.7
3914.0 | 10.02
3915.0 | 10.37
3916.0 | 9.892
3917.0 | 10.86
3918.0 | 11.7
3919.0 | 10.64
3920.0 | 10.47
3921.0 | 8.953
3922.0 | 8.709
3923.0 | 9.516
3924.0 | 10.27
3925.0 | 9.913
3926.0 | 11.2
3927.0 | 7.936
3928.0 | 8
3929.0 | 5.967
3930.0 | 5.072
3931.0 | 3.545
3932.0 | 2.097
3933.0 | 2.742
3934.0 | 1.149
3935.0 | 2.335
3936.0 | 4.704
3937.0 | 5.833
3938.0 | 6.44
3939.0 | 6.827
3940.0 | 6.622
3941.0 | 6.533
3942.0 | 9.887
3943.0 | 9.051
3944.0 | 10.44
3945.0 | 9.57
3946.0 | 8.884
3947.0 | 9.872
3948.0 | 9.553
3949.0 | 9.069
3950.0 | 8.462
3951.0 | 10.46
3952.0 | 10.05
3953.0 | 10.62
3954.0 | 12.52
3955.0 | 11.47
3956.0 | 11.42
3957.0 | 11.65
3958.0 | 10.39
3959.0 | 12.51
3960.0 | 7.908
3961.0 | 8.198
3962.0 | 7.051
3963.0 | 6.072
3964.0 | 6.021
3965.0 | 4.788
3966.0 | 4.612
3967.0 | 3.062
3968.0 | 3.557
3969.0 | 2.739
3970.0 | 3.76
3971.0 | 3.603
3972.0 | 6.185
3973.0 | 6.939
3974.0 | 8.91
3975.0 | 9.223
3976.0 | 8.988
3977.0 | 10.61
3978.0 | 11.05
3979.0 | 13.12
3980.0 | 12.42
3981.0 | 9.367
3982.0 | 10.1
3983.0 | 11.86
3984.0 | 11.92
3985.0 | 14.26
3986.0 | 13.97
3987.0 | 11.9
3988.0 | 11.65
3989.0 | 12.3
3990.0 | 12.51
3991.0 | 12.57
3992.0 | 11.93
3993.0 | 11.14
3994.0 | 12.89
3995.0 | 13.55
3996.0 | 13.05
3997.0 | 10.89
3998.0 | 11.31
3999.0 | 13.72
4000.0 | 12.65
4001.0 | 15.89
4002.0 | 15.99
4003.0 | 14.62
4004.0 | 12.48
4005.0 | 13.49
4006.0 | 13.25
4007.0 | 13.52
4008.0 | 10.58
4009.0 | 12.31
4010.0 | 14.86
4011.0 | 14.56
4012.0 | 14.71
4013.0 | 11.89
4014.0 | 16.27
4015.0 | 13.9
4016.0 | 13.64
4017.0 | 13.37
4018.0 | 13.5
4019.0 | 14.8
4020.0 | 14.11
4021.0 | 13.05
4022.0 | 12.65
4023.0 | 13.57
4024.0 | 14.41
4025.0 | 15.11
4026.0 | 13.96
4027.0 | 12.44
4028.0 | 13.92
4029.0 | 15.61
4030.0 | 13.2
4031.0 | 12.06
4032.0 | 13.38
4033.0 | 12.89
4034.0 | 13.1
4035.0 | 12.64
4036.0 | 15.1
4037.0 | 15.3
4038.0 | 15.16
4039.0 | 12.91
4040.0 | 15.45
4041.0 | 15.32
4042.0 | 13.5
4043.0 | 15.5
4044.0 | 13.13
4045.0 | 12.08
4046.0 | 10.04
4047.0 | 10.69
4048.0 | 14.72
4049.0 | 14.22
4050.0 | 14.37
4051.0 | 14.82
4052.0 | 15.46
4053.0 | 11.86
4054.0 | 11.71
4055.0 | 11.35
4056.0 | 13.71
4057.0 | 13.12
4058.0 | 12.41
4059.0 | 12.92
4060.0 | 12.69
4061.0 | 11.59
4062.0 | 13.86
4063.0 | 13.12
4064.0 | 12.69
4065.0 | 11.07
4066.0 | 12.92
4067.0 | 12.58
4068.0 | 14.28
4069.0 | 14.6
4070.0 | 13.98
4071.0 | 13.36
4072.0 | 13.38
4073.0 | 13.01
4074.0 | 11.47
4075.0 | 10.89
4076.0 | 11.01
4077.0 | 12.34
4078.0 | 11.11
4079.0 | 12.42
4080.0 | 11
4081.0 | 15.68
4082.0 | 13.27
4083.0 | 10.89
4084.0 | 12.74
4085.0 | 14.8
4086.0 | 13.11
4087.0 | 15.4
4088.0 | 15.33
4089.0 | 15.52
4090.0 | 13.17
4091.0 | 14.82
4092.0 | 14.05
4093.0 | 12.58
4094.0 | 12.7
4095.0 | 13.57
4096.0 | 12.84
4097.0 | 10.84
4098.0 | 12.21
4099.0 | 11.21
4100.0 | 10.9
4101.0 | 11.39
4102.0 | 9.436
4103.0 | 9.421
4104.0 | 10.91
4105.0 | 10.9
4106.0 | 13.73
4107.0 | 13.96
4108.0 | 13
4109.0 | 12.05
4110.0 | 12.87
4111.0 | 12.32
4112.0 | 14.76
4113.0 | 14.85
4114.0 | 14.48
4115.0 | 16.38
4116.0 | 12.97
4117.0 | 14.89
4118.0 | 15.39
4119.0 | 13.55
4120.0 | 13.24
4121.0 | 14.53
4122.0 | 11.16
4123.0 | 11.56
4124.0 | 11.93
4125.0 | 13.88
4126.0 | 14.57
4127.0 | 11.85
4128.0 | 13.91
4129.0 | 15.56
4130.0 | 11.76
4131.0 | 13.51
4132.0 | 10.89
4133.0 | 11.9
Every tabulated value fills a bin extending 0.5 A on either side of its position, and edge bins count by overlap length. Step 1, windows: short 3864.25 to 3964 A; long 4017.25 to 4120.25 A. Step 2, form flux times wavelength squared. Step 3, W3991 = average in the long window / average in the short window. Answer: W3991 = 1.60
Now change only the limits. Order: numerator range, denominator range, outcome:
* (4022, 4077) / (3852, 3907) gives 1.60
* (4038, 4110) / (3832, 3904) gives 1.65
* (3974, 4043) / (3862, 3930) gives 1.47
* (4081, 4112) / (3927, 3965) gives 1.77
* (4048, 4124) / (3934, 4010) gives 1.39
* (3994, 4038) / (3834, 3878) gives 1.74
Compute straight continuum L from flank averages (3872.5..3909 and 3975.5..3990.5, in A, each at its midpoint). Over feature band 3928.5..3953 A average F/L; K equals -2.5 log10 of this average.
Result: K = 0.46 mag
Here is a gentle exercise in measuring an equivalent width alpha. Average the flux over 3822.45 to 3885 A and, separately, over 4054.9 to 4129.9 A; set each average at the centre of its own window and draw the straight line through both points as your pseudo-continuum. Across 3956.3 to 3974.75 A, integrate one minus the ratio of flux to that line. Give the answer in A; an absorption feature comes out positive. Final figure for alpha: 6.71 A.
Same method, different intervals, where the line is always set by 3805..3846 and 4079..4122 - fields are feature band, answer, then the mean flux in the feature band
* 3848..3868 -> -1.4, 9.04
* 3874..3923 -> -1.8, 9.6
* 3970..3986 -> 1.4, 9.84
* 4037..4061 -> -2.5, 13.4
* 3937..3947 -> 1.9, 8.21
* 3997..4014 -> -3.3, 13.5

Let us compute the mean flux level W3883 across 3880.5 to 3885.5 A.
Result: 8.96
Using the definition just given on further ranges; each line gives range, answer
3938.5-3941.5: 6.66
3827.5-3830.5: 6.32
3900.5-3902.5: 11.1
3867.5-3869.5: 7.82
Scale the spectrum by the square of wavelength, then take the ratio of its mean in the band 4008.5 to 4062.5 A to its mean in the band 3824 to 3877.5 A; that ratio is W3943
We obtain 1.82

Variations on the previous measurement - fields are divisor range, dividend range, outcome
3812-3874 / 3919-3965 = 1.04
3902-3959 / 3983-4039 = 1.56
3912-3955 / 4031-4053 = 1.73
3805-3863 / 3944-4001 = 1.30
